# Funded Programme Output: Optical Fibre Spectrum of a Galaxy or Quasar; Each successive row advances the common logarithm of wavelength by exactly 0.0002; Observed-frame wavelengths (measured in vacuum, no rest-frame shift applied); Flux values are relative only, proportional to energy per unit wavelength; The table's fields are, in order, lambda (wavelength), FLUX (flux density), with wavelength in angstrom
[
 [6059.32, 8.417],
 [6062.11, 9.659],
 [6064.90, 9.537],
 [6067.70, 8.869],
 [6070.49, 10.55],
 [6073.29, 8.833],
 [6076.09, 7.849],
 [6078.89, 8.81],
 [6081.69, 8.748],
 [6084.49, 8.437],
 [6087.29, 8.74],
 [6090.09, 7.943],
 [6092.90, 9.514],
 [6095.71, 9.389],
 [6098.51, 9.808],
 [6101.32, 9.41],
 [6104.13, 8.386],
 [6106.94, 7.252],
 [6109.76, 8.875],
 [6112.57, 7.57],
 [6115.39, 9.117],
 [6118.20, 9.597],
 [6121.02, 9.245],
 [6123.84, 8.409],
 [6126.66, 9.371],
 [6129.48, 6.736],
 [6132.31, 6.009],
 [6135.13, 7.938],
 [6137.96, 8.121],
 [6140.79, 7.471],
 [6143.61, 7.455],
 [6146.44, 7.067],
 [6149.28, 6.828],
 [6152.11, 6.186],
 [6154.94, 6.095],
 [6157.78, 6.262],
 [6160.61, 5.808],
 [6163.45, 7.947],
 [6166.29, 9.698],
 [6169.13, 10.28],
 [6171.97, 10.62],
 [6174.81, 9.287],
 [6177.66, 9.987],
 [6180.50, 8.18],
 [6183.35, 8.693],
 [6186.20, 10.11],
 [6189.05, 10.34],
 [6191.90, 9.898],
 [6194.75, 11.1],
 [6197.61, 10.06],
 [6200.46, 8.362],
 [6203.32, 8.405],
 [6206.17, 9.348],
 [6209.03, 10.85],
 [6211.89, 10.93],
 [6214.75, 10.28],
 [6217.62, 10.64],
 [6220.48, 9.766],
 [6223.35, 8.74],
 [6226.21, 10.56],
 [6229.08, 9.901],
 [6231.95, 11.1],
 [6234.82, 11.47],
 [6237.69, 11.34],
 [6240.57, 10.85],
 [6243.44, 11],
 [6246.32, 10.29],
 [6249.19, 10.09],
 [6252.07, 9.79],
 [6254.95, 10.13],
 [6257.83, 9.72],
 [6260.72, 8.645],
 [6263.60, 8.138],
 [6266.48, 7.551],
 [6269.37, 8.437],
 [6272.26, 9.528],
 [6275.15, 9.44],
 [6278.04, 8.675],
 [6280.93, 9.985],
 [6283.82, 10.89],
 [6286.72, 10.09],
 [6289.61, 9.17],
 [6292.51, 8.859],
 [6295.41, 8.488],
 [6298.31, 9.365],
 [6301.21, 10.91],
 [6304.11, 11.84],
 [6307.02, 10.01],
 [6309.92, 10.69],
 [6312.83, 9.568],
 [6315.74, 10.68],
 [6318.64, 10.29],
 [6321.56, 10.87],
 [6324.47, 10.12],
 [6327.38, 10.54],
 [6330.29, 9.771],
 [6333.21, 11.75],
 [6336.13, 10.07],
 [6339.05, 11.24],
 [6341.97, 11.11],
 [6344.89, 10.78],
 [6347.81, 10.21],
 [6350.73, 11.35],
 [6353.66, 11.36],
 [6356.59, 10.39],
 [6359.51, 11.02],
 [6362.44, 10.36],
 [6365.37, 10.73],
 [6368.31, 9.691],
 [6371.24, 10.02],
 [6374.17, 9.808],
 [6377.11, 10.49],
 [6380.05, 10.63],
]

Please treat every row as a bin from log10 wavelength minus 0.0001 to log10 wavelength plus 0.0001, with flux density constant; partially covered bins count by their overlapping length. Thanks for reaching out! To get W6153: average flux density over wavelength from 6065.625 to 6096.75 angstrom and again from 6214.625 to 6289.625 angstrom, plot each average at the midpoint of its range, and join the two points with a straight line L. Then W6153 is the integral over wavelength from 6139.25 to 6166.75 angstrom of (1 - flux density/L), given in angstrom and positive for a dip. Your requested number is 6.8 angstrom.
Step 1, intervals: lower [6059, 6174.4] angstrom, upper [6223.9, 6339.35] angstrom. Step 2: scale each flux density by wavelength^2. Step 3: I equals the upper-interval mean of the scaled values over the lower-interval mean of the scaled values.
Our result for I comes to 1.3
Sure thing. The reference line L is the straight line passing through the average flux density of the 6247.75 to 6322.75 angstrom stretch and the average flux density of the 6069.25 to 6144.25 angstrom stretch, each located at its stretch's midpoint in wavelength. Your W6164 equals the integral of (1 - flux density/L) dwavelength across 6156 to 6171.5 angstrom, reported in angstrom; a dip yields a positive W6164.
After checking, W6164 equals 1.35 angstrom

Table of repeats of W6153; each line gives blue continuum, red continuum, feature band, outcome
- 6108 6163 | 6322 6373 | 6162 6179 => -3.23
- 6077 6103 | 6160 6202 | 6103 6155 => 7.58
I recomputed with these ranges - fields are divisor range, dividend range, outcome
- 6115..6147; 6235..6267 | 1.28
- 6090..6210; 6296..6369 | 1.31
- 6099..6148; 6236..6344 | 1.30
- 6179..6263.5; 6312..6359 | 1.11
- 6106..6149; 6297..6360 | 1.42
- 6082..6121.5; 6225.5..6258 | 1.26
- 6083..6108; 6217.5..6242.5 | 1.25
